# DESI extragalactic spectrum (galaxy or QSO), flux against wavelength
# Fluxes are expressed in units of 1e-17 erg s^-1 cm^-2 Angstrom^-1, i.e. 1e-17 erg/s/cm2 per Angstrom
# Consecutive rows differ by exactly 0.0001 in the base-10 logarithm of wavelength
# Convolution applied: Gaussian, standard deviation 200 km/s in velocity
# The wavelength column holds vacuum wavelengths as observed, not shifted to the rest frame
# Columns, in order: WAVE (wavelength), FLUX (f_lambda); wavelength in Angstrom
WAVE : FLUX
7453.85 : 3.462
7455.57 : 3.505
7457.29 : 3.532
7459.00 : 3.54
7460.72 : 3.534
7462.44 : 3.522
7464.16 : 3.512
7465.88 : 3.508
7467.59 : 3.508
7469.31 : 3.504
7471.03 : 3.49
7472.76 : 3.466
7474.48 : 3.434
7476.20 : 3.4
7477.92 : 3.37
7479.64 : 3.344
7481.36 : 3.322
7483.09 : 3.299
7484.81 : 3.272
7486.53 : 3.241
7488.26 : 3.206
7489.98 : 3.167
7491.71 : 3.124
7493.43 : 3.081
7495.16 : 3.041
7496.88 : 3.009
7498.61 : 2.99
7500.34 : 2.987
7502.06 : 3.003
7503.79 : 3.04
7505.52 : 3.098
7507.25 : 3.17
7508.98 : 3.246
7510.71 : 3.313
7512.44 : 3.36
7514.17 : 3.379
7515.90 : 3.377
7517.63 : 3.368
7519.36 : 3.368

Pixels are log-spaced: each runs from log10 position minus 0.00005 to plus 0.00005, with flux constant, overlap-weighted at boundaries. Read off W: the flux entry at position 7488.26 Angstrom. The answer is 3.206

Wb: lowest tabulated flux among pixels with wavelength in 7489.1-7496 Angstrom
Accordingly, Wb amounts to 3.041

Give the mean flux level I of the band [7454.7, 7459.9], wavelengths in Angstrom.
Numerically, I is 3.52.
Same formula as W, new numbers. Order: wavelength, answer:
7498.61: 2.99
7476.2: 3.4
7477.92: 3.37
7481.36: 3.322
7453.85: 3.462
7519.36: 3.368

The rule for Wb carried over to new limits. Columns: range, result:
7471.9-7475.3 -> 3.434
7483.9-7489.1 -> 3.206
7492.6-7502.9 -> 2.987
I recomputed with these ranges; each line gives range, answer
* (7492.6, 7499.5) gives 3.03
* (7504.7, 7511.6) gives 3.21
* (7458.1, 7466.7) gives 3.52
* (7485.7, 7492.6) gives 3.18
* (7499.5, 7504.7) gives 3.01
